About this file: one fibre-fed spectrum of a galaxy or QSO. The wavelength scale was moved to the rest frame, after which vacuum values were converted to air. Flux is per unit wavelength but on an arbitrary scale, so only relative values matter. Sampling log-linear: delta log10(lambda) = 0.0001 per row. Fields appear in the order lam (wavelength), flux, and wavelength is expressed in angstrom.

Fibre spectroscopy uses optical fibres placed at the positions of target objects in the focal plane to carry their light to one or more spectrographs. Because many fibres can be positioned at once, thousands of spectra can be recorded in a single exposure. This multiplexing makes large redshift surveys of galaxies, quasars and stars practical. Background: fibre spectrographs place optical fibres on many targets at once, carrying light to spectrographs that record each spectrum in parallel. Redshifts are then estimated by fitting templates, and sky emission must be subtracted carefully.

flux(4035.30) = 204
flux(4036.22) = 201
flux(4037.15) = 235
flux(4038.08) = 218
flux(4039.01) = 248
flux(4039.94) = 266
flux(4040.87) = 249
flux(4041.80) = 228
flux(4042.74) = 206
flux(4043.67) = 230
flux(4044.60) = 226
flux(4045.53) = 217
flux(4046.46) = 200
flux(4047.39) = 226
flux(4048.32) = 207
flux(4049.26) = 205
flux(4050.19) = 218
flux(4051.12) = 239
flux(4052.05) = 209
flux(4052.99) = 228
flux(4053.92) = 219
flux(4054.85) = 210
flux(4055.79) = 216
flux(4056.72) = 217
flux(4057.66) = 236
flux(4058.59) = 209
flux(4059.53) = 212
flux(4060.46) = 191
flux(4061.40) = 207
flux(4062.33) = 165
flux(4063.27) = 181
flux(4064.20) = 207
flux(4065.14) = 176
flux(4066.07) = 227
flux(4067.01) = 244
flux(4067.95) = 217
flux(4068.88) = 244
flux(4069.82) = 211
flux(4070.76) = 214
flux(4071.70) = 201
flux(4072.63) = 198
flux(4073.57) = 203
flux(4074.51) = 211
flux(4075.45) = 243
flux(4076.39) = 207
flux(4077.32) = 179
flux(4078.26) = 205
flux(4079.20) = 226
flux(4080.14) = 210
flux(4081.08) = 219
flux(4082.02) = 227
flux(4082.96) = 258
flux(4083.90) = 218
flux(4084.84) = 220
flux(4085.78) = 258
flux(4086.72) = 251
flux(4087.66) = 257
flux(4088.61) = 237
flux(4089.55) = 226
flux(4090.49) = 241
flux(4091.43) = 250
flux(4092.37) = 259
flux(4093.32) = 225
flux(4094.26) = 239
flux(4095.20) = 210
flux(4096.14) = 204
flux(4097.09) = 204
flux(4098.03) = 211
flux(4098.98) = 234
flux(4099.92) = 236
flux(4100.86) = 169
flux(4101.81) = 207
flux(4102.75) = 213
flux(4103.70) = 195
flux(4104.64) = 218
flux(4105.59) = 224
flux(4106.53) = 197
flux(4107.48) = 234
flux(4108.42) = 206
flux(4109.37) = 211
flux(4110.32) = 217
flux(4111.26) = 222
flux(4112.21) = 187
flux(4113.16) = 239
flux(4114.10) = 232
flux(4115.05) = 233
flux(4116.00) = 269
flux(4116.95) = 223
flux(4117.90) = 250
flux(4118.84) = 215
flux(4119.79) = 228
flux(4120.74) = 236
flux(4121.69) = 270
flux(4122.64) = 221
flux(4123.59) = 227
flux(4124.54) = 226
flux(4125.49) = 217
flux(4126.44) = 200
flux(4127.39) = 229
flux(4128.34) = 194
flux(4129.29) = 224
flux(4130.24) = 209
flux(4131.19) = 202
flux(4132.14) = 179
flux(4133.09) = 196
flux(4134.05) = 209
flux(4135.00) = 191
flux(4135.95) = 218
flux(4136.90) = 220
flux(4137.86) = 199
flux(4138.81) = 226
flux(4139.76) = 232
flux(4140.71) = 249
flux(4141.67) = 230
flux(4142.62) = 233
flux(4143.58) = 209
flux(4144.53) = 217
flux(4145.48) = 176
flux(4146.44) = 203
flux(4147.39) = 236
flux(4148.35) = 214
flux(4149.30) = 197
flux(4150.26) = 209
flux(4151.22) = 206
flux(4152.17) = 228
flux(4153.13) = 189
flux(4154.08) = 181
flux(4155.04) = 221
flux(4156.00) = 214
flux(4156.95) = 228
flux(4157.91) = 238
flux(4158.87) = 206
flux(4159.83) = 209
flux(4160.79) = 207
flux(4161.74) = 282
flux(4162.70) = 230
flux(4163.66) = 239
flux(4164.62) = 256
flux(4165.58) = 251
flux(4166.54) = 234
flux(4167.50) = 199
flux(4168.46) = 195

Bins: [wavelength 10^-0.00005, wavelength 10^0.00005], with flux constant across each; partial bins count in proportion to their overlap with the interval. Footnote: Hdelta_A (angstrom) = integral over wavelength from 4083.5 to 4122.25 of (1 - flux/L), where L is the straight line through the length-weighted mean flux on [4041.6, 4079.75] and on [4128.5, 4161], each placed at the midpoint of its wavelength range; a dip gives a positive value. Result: -2.6 angstrom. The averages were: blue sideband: 212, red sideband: 212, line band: 226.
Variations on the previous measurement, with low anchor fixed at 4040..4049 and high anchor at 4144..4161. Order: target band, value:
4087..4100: -0.9 angstrom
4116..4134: -0.6 angstrom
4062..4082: 0.9 angstrom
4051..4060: 0.1 angstrom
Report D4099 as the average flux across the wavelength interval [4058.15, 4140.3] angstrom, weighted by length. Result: 218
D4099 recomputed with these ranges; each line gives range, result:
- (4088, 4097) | 231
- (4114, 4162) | 218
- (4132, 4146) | 213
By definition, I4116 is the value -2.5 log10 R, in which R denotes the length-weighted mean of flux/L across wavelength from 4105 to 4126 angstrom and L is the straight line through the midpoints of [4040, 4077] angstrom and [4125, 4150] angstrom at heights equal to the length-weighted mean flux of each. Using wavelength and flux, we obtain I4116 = -0.068 mag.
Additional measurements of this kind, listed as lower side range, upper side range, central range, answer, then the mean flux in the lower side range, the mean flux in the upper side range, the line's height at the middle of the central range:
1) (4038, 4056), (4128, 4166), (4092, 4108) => 0.02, 223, 216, 220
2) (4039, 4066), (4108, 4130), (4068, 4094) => -0.03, 215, 225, 219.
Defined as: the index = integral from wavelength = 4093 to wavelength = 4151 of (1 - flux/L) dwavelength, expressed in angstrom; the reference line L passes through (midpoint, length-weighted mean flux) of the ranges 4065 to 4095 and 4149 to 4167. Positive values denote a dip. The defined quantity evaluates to 1.8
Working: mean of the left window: 225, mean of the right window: 223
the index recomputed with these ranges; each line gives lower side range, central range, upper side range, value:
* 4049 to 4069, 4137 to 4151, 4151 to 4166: 0.4 angstrom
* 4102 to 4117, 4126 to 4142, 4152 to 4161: 0.2 angstrom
